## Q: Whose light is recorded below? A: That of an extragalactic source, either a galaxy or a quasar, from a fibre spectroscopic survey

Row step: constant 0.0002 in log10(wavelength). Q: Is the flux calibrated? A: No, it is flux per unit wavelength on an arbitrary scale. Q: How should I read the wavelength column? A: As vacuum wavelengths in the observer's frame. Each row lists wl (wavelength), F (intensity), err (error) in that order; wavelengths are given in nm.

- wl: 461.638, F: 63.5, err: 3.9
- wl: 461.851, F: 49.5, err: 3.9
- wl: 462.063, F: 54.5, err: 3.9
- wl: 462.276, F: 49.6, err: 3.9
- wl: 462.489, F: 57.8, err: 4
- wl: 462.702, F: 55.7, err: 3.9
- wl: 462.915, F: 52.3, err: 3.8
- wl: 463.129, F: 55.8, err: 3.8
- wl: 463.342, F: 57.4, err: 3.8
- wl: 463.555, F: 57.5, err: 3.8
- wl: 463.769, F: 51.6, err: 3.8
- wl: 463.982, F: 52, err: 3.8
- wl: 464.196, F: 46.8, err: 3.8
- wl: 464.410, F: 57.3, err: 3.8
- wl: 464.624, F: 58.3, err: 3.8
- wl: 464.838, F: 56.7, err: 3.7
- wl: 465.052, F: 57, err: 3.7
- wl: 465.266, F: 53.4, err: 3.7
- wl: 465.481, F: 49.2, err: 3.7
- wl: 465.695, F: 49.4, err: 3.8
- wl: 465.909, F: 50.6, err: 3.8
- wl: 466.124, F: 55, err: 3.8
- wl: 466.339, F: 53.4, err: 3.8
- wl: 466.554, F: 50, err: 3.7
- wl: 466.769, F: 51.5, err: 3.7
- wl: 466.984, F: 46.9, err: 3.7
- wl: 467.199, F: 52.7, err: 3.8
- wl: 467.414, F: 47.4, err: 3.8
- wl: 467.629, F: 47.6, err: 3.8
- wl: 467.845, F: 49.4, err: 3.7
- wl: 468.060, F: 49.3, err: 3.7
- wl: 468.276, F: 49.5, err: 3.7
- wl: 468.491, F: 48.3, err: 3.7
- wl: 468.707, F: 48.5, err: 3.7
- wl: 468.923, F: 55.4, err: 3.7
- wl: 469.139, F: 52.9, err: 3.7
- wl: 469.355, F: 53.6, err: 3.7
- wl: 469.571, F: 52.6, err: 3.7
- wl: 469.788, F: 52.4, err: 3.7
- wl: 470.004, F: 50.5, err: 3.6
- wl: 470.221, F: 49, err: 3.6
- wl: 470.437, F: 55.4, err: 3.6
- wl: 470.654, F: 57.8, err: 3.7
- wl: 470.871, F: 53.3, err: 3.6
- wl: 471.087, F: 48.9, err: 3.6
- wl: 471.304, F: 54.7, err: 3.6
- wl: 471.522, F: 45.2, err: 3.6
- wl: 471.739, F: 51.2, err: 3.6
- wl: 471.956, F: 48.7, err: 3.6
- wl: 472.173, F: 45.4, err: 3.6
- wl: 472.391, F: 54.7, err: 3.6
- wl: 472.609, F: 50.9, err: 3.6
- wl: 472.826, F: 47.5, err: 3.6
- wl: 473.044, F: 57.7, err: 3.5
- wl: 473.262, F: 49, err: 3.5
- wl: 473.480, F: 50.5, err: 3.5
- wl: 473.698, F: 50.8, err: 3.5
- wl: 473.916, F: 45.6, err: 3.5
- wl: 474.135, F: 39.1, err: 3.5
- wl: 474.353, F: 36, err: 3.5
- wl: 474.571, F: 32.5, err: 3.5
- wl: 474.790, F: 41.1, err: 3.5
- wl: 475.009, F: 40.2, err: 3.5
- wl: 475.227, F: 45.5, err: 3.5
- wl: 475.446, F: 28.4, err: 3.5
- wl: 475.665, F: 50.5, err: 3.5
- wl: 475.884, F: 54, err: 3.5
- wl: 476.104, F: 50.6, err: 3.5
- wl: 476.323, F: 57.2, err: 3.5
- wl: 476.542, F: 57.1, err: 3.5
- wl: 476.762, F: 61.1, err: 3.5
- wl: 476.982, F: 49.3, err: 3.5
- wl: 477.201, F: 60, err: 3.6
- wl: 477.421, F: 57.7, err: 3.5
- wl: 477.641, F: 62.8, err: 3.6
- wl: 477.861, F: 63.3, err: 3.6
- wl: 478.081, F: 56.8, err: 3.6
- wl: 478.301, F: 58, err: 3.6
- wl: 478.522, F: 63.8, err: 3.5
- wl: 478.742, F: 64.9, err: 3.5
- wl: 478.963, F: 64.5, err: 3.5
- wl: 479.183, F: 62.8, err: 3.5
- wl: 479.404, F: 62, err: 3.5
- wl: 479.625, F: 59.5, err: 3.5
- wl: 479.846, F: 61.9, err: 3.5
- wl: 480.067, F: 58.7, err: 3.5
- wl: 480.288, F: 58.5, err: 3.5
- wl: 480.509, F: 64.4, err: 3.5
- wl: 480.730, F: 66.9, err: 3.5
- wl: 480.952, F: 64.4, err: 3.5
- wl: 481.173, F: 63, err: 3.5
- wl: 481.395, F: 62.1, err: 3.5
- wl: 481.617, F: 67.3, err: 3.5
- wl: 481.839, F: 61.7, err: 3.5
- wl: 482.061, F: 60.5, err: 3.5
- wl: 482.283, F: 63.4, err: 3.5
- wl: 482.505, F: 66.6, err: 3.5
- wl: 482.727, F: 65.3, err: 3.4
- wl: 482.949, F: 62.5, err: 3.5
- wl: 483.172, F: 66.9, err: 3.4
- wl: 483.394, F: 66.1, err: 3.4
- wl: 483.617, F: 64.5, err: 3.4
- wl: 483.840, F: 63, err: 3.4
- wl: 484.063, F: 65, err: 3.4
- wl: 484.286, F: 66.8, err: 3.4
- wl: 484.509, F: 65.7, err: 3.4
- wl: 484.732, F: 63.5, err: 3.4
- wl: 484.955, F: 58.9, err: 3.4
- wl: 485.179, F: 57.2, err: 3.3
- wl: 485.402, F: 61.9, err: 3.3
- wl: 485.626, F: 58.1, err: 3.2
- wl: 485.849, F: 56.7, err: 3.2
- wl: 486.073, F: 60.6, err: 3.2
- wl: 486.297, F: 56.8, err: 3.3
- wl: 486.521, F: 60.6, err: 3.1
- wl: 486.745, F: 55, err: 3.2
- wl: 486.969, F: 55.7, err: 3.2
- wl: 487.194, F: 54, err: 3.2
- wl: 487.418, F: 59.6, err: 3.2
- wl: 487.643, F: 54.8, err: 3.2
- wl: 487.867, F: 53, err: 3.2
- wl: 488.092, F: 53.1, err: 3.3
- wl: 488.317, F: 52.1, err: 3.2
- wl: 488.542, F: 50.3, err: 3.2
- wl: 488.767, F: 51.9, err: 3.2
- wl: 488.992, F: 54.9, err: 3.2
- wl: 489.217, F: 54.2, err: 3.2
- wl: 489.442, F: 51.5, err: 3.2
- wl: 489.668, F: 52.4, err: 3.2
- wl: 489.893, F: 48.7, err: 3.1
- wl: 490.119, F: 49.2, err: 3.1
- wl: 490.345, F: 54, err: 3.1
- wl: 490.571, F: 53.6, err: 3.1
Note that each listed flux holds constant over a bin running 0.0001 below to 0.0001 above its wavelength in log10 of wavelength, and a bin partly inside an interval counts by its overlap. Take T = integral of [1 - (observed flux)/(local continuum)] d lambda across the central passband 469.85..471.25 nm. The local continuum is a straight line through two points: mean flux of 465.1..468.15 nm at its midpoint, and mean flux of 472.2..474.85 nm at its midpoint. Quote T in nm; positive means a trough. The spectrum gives -0.13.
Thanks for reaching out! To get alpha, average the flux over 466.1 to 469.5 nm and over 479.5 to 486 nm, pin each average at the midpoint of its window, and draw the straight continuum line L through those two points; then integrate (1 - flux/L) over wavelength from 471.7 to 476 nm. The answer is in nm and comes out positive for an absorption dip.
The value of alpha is 0.74 nm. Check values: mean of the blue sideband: 50.6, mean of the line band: 45.9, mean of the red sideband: 62.8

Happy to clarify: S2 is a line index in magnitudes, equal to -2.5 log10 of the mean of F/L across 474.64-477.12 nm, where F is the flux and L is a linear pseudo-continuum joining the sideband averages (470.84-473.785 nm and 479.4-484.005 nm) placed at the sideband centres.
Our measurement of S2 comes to 0.15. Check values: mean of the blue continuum 50.5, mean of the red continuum 63.3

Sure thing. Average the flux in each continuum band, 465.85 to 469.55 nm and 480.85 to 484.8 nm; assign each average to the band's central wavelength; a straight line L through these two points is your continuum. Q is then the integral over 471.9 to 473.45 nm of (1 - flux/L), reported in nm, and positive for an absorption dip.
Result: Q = 0.13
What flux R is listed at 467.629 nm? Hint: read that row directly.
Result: 47.6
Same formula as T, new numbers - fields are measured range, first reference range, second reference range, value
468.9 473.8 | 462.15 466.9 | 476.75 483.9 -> 0.49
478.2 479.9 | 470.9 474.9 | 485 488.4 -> -0.35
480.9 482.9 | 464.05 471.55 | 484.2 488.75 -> -0.27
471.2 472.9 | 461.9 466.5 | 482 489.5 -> 0.18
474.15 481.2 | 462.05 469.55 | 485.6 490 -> -0.22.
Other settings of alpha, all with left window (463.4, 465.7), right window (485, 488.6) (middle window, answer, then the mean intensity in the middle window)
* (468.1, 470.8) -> 0.113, 52.1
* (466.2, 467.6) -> 0.099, 50.3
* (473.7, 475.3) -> 0.418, 40.6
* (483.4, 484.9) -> -0.230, 64.6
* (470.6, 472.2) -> 0.115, 50.7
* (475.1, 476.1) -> 0.180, 45.2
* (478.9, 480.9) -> -0.237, 62.2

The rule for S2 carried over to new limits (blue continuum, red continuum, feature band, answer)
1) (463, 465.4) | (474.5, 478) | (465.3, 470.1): 0.06 mag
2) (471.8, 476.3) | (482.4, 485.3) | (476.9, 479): -0.13 mag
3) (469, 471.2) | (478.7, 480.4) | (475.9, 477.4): 0.06 mag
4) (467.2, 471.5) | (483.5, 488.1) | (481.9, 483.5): -0.12 mag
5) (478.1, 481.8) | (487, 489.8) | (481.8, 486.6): -0.08 mag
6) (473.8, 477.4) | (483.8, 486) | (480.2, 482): -0.14 mag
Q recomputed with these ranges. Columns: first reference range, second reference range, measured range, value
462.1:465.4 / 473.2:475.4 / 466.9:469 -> 0.012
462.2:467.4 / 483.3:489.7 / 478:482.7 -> -0.499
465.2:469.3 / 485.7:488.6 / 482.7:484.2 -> -0.275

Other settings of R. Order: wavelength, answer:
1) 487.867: 53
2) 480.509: 64.4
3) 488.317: 52.1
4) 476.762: 61.1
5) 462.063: 54.5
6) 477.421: 57.7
